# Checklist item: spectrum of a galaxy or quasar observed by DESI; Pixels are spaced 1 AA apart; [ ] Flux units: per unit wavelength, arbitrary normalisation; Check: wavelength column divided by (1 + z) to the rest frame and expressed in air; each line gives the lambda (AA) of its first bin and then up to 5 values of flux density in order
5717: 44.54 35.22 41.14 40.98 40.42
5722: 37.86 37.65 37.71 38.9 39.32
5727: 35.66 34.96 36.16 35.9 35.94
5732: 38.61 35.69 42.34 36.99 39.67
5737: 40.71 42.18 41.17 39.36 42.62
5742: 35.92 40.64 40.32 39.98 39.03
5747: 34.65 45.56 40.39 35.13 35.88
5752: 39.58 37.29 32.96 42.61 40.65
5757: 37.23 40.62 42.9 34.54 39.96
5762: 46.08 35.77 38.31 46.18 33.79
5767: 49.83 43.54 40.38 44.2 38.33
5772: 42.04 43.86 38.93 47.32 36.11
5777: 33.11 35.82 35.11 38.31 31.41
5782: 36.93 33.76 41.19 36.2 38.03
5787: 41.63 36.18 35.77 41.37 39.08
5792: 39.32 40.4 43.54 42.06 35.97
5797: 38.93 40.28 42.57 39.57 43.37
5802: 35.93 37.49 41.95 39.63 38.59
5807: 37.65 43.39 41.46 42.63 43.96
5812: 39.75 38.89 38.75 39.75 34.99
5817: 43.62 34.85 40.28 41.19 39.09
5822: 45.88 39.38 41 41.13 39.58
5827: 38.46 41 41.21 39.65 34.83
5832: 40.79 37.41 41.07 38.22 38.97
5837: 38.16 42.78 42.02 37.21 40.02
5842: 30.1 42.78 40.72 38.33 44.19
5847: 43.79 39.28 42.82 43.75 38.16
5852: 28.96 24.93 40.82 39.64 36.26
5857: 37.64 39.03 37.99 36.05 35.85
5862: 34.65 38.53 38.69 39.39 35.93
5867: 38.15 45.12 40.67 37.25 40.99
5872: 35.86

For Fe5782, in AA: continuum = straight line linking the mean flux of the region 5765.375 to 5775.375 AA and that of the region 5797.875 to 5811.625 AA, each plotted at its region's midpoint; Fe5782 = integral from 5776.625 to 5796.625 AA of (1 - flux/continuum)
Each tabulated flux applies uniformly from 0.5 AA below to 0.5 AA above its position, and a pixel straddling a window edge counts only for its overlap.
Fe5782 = 1.8 AA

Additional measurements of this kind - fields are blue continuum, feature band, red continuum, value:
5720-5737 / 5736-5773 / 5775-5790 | -2.6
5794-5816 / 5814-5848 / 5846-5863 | -0.8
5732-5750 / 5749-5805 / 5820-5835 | 0.8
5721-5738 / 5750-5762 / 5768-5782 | -0.1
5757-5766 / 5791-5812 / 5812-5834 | -0.3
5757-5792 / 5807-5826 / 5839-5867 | -0.9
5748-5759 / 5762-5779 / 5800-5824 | -0.6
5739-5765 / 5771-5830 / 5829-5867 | -1.0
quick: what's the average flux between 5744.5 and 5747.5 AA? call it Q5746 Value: 37.9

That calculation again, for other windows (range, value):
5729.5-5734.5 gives 37.7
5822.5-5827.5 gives 39.9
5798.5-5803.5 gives 39.8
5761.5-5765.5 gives 41.6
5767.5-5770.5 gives 42.7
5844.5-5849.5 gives 41.7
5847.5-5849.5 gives 41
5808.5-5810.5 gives 42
